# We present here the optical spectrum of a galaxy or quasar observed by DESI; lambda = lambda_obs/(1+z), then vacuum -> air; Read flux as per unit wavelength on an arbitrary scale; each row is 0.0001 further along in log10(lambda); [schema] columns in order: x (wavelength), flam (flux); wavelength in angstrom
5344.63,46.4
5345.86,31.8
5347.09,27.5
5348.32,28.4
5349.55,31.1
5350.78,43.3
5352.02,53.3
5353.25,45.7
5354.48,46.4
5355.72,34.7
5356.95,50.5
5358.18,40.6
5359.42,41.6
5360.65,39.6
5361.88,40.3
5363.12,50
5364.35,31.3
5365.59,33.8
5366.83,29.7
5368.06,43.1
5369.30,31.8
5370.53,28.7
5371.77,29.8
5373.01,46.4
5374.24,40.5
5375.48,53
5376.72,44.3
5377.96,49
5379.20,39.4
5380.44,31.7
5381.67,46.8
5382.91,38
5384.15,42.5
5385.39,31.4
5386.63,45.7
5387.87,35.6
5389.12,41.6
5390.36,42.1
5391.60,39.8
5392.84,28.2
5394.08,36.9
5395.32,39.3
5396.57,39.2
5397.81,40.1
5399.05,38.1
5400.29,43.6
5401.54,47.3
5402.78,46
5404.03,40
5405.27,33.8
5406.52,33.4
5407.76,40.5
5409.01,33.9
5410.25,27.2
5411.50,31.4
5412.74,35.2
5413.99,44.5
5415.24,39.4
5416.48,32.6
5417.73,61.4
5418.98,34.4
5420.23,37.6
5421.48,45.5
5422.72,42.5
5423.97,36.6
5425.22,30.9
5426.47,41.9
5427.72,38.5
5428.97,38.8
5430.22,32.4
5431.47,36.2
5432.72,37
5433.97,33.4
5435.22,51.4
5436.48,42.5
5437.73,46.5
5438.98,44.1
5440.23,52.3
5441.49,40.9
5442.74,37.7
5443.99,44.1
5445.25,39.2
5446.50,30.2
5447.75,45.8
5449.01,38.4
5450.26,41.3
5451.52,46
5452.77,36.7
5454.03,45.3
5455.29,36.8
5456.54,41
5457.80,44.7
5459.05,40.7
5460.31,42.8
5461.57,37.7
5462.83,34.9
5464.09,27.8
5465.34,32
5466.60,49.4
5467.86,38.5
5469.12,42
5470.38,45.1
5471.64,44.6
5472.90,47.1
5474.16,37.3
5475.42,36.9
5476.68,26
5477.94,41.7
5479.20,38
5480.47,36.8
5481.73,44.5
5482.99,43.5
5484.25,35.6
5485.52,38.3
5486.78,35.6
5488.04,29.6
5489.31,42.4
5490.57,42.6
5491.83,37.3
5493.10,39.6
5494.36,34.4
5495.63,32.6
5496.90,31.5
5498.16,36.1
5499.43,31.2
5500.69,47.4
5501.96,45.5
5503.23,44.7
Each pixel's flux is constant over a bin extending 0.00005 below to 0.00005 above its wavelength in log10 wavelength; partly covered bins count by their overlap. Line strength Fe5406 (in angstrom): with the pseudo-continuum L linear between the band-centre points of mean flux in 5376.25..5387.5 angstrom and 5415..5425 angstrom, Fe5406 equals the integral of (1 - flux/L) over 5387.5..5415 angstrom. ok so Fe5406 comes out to 1.9 angstrom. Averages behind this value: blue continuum 40.8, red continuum 40.9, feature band 38.1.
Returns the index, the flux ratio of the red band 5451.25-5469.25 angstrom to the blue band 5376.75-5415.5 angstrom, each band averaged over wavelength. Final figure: 1.0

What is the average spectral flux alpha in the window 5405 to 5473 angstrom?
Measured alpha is 39.7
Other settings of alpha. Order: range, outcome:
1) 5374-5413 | 39.3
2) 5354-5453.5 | 39.7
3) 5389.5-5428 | 38.8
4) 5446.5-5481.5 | 39.7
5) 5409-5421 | 38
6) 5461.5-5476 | 39.5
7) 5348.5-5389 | 40.2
